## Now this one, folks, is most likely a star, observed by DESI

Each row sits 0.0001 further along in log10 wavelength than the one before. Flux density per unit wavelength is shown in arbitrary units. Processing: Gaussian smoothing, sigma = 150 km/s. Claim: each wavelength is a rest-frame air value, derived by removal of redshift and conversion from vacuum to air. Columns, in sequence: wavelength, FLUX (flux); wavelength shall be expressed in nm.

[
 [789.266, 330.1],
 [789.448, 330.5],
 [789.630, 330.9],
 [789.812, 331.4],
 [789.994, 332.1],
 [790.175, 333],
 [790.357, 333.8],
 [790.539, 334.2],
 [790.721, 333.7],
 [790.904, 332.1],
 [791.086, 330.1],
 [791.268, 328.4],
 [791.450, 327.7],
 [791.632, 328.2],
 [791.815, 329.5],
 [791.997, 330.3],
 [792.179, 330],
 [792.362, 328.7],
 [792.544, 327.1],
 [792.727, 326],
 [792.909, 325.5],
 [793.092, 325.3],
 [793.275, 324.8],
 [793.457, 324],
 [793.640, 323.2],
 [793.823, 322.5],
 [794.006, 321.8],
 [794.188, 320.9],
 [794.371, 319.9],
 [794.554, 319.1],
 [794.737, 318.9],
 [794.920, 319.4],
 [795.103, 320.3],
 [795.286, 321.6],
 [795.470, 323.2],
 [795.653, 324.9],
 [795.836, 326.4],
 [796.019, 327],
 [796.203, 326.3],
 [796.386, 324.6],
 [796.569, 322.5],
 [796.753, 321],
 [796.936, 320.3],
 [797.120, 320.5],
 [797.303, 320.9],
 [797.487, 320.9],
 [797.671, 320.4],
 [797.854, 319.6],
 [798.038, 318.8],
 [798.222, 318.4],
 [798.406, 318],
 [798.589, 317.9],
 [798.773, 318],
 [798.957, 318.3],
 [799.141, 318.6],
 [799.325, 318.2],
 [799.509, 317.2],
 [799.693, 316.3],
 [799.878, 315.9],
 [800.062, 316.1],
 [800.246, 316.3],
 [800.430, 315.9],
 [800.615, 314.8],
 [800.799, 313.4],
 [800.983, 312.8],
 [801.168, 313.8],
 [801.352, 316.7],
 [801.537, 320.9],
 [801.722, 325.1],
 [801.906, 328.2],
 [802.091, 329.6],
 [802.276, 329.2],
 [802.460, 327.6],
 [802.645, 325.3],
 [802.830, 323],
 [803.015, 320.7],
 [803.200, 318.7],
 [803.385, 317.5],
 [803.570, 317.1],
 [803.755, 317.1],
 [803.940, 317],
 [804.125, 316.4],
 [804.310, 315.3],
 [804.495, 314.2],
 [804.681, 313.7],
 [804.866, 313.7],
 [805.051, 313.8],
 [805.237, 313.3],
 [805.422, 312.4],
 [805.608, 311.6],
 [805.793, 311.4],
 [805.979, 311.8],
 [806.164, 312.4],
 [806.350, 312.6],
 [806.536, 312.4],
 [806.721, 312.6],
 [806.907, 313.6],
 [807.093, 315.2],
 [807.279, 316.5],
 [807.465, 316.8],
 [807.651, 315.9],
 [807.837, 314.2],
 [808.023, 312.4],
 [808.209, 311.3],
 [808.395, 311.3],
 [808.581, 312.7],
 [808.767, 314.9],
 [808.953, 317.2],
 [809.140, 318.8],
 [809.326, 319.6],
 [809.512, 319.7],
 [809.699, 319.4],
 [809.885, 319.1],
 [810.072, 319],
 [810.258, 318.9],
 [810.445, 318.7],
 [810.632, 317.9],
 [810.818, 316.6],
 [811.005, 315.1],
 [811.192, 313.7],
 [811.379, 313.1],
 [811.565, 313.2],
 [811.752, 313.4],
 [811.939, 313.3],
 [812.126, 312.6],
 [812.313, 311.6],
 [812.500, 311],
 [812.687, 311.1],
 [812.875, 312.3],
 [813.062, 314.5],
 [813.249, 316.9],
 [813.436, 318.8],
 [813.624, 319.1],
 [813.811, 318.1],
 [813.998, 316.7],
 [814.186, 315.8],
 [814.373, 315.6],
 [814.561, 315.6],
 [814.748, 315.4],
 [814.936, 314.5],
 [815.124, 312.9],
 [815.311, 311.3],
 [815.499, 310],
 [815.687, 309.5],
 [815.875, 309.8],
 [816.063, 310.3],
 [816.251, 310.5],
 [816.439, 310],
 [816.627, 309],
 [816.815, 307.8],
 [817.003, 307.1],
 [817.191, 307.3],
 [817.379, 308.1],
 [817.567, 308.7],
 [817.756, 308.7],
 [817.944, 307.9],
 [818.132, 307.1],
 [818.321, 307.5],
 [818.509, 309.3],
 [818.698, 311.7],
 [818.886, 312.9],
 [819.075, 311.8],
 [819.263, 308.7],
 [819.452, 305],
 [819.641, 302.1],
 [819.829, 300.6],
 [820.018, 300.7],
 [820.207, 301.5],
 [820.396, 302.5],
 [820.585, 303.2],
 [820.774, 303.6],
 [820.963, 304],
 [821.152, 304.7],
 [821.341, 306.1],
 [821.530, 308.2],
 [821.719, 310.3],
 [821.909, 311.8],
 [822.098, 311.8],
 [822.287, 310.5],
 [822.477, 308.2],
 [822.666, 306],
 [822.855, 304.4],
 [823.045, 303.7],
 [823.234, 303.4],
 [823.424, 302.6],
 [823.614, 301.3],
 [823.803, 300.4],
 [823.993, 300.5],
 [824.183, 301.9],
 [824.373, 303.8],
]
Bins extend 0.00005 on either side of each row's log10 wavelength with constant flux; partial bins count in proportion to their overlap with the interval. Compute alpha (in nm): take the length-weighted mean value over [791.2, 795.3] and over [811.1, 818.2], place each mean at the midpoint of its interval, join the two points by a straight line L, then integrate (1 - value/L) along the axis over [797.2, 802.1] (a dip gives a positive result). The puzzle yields 0.04 nm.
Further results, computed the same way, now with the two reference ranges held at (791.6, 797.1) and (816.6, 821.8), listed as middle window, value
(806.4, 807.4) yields 0.004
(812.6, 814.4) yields -0.031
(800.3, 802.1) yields 0.003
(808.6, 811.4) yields -0.039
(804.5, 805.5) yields 0.010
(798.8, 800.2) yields 0.014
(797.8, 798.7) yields 0.008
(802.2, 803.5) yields -0.020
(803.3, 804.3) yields 0.002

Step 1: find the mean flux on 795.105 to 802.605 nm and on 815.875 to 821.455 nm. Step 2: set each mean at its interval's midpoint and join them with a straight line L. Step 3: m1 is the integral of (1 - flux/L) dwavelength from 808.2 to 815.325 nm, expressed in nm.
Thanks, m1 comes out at -0.09 nm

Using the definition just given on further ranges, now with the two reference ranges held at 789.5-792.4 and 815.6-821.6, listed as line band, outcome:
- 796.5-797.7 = 0.017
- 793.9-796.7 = 0.040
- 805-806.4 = 0.026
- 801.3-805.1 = 0.002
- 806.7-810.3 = -0.003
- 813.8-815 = -0.020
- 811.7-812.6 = 0.001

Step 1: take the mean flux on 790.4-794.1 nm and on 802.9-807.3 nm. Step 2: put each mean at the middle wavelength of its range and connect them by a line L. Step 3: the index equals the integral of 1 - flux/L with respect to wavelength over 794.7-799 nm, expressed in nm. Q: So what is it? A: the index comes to 0.02 nm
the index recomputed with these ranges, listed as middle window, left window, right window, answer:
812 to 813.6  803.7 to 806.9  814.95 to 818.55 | -0.02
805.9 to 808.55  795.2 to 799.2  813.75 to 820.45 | 0.02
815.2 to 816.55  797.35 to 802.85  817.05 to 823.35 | 0.00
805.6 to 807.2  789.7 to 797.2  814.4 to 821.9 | 0.02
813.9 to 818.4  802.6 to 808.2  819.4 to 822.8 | -0.03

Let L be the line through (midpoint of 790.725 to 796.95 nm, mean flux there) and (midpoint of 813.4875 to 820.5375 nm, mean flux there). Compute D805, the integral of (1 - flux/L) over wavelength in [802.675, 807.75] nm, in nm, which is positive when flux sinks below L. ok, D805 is 0.037 nm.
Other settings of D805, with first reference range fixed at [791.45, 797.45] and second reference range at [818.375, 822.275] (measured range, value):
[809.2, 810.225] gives -0.018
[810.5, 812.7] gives -0.009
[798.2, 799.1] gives 0.008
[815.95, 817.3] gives 0.001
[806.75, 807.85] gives 0.000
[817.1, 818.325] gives 0.002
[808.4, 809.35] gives -0.005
